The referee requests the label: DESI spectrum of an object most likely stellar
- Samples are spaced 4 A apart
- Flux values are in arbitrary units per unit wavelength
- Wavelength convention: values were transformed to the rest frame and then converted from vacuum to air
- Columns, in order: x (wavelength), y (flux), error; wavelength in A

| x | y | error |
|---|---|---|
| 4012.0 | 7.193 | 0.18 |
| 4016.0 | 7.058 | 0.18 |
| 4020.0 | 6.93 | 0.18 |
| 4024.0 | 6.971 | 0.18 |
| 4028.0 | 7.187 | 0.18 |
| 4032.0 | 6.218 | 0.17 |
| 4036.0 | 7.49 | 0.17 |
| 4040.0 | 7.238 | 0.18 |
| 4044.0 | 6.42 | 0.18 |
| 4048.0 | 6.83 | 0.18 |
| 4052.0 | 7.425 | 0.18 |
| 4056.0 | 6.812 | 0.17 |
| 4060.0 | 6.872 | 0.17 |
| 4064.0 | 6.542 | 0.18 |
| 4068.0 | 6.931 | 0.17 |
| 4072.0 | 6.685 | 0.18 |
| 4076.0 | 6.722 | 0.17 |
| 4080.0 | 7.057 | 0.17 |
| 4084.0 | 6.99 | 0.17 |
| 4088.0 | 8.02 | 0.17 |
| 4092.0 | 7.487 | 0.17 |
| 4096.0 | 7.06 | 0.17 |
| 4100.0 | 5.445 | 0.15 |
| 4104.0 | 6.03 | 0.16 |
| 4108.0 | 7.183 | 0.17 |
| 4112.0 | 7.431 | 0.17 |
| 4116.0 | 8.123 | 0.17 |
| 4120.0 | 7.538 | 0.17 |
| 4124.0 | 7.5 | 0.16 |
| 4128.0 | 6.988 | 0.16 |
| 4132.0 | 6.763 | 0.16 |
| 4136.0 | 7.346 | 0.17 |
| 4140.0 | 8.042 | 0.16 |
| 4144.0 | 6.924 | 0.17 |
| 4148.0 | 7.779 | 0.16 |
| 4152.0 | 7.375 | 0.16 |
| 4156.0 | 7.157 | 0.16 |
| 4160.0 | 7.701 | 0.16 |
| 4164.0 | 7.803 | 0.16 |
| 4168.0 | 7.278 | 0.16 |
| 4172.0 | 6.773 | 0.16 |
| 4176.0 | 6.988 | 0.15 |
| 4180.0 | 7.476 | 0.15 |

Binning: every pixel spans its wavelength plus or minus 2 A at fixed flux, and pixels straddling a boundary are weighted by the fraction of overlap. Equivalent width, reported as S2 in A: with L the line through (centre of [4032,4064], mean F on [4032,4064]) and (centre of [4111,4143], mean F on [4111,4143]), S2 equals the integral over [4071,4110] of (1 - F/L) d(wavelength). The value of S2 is 1.8 A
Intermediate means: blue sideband 6.93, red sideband 7.45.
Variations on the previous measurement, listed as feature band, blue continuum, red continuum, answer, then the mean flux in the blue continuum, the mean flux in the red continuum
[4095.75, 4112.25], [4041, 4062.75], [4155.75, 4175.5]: 1.4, 6.88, 7.33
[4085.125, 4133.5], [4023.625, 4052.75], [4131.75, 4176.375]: 0.5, 6.95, 7.36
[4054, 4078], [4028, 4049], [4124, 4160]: 0.8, 6.87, 7.33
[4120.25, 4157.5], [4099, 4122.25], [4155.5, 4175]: -0.7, 7.03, 7.34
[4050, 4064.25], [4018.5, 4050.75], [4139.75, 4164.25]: 0.1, 6.92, 7.49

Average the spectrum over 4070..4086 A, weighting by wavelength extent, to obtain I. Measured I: 6.86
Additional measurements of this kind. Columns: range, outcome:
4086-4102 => 7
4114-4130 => 7.54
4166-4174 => 7.03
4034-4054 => 7.08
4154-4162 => 7.43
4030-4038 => 6.85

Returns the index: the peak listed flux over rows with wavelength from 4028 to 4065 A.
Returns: 7.49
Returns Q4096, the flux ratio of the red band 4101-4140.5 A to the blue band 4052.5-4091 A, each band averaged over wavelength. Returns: 1.0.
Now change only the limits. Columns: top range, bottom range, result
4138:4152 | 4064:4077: 1.12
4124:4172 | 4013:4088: 1.06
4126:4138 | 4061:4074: 1.04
